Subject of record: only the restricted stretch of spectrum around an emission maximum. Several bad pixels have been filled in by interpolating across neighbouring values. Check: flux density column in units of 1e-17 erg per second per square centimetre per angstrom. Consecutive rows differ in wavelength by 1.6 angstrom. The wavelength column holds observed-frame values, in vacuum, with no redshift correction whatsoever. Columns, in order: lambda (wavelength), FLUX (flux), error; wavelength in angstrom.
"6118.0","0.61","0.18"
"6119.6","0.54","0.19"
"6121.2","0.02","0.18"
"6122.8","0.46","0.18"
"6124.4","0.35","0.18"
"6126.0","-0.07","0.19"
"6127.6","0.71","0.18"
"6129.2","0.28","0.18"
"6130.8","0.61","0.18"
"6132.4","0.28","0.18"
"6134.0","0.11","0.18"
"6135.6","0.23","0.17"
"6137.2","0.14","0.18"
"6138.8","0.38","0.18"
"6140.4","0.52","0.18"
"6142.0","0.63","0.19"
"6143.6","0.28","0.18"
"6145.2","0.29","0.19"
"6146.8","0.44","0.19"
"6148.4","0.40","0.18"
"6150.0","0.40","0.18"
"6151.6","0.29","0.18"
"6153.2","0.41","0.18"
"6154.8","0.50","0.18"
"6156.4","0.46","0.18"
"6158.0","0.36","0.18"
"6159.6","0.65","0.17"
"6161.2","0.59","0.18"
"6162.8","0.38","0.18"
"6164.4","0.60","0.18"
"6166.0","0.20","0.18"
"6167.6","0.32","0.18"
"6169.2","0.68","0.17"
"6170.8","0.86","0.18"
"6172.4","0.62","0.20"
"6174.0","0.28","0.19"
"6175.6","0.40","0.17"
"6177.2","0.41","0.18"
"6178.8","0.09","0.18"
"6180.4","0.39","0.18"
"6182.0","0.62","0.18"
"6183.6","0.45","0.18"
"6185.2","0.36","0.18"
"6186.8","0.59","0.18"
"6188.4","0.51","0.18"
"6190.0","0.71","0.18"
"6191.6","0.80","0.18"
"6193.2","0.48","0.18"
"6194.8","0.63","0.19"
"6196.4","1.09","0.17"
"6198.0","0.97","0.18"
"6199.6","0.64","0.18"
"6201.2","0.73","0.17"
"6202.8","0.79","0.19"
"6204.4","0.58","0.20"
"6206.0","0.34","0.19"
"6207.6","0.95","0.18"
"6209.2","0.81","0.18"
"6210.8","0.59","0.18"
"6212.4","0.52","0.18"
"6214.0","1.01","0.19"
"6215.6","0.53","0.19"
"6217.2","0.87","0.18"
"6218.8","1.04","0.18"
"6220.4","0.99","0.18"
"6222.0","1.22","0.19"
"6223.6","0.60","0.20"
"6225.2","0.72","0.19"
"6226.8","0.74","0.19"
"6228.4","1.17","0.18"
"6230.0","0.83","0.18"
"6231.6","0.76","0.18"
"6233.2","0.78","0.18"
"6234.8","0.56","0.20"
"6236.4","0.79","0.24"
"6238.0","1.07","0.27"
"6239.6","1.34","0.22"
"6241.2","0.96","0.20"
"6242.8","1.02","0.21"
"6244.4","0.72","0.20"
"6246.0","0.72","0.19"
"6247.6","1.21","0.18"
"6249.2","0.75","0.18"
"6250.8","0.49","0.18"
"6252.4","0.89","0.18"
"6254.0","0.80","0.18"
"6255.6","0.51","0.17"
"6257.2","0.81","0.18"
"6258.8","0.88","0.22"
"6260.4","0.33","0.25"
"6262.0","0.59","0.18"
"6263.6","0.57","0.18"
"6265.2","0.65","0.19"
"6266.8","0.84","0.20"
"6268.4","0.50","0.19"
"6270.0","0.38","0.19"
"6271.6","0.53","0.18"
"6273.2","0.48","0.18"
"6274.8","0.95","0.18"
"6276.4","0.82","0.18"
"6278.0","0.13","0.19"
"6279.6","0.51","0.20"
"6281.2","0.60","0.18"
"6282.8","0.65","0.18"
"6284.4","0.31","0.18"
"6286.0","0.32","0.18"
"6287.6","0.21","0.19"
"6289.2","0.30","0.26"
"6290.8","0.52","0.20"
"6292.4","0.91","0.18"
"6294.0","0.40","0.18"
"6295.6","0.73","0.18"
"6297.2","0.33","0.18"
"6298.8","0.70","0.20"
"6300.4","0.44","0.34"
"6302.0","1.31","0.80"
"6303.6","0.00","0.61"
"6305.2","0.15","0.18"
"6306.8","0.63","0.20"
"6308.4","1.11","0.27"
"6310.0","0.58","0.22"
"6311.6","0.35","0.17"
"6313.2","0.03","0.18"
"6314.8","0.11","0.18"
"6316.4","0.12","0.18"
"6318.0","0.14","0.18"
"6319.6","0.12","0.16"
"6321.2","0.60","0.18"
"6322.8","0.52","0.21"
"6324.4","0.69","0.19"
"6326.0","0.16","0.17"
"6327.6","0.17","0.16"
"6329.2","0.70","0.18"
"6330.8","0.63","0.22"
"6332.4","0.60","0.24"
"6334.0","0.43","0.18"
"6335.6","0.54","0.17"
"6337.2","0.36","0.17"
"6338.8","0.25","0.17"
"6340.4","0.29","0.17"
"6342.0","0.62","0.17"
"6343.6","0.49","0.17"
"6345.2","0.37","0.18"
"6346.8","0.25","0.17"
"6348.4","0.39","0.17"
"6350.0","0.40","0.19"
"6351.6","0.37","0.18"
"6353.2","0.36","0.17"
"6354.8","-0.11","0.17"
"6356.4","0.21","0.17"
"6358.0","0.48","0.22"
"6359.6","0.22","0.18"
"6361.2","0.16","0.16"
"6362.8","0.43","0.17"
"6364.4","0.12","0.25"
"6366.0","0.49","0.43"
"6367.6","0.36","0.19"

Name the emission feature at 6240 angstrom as Mg II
